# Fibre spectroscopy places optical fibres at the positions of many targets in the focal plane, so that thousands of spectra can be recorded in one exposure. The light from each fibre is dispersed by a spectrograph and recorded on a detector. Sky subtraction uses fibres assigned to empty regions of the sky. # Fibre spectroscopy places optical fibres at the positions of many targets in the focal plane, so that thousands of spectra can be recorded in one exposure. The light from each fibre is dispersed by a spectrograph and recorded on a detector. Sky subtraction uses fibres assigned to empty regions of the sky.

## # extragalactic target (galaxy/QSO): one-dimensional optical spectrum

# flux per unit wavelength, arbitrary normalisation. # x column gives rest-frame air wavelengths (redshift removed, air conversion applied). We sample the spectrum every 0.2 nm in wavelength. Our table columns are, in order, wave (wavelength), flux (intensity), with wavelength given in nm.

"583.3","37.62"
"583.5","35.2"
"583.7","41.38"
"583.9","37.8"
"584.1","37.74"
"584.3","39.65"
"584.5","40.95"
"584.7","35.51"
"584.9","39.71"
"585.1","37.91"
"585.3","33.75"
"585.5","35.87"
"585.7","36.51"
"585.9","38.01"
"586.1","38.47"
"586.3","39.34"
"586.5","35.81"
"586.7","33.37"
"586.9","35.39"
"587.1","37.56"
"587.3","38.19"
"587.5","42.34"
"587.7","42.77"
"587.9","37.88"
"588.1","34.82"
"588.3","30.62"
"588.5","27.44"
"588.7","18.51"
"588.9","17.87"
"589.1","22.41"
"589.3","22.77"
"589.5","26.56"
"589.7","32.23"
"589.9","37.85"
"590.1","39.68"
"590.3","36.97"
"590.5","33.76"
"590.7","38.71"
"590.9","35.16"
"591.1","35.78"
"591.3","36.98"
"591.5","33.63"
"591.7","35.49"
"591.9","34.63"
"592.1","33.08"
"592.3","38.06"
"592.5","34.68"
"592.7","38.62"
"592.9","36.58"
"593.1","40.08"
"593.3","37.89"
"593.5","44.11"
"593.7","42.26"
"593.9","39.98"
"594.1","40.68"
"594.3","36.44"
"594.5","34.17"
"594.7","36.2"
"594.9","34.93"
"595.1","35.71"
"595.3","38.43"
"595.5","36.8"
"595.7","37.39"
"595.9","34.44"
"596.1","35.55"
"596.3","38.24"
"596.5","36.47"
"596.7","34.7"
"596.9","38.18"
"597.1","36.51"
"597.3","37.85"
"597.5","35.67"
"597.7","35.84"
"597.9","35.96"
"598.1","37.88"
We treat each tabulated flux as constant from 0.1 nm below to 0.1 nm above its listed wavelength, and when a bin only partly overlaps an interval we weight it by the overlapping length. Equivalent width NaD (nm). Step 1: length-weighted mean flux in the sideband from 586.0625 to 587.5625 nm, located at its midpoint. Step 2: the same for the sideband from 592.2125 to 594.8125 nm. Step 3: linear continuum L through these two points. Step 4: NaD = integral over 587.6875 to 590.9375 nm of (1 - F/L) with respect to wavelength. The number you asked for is 0.57 nm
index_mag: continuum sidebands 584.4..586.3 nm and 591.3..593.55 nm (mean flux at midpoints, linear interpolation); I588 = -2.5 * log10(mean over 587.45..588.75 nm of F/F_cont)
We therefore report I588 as 0.11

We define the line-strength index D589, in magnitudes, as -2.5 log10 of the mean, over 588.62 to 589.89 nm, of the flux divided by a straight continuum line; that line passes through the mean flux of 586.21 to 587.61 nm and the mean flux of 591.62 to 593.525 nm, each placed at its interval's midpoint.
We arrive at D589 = 0.46 mag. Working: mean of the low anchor 37.5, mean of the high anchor 37.1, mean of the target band 24.5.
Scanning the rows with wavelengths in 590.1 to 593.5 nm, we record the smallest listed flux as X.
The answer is 33.08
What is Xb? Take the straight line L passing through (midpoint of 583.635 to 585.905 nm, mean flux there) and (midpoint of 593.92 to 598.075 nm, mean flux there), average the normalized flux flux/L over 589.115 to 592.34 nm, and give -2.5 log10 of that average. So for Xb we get 0.09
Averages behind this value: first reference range 37.8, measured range 34.1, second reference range 36.6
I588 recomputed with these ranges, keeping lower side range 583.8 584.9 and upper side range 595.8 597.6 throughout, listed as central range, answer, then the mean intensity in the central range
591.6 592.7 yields 0.05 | 35.5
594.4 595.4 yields 0.02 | 35.9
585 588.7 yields 0.06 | 36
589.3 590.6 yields 0.12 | 33.6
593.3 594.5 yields -0.09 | 39.9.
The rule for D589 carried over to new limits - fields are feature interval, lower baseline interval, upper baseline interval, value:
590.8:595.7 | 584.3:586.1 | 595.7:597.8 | -0.01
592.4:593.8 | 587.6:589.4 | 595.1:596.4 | -0.16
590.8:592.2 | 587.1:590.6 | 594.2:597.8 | -0.04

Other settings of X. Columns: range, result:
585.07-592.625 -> 17.87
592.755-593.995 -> 36.58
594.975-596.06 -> 34.44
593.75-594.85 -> 34.17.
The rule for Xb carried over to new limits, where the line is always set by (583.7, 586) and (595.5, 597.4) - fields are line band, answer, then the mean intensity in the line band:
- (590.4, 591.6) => 0.044 mag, 35.7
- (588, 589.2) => 0.425 mag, 25.3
